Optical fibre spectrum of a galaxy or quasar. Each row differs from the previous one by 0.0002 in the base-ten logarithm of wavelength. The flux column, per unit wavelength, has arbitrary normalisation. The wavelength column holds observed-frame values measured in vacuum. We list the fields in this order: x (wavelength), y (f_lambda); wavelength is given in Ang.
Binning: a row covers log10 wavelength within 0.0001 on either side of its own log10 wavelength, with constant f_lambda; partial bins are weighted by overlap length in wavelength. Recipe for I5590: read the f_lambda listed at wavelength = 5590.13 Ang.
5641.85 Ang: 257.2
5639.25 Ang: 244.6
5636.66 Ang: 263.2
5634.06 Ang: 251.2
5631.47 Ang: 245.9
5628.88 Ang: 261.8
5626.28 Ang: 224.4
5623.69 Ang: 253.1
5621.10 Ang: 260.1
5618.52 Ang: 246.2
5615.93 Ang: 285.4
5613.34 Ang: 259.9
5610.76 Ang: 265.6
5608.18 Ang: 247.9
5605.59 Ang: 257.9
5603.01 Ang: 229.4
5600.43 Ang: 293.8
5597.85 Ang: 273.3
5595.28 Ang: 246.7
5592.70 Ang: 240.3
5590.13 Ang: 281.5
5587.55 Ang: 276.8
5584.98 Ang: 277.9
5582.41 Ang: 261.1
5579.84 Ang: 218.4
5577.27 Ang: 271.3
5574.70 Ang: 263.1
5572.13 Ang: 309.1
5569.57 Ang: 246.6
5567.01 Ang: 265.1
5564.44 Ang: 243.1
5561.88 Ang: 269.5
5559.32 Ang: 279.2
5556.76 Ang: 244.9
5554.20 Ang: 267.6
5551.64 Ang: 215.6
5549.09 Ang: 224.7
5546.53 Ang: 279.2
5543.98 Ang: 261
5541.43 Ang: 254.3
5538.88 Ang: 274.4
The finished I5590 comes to 281.5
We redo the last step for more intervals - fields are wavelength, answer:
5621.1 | 260.1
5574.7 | 263.1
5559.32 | 279.2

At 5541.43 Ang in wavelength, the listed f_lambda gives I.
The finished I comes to 254.3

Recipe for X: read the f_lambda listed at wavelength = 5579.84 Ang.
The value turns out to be 218.4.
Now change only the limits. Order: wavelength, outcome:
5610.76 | 265.6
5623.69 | 253.1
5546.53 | 279.2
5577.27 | 271.3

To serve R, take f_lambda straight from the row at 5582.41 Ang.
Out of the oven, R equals 261.1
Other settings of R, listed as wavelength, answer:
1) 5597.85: 273.3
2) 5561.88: 269.5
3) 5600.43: 293.8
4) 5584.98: 277.9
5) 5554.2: 267.6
